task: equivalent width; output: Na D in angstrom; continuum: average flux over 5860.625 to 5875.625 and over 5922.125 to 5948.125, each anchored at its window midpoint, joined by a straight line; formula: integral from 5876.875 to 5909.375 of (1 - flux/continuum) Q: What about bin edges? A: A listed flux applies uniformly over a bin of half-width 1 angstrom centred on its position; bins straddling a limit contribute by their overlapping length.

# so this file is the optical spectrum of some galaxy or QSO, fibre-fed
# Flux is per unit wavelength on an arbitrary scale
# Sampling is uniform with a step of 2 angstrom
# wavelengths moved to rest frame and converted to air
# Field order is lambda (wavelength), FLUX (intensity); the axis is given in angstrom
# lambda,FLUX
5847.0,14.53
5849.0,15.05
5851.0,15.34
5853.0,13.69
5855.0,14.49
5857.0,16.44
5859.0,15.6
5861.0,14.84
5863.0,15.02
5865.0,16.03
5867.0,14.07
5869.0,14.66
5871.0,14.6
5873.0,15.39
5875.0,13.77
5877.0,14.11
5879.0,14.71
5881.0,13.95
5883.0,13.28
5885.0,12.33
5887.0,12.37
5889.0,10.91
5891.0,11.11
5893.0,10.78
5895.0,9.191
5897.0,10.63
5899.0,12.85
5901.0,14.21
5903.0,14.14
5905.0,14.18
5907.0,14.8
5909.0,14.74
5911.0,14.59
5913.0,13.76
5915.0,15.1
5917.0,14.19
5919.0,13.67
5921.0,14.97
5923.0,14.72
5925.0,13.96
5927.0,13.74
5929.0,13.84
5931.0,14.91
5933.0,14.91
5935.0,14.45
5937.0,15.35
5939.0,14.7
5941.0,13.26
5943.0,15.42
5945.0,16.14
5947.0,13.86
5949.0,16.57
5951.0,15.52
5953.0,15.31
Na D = 4.3 angstrom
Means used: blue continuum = 14.8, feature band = 12.8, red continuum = 14.6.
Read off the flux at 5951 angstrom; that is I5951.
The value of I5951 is 15.52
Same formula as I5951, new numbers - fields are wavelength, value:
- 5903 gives 14.14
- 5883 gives 13.28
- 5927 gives 13.74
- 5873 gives 15.39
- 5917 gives 14.19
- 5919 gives 13.67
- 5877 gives 14.11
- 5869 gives 14.66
